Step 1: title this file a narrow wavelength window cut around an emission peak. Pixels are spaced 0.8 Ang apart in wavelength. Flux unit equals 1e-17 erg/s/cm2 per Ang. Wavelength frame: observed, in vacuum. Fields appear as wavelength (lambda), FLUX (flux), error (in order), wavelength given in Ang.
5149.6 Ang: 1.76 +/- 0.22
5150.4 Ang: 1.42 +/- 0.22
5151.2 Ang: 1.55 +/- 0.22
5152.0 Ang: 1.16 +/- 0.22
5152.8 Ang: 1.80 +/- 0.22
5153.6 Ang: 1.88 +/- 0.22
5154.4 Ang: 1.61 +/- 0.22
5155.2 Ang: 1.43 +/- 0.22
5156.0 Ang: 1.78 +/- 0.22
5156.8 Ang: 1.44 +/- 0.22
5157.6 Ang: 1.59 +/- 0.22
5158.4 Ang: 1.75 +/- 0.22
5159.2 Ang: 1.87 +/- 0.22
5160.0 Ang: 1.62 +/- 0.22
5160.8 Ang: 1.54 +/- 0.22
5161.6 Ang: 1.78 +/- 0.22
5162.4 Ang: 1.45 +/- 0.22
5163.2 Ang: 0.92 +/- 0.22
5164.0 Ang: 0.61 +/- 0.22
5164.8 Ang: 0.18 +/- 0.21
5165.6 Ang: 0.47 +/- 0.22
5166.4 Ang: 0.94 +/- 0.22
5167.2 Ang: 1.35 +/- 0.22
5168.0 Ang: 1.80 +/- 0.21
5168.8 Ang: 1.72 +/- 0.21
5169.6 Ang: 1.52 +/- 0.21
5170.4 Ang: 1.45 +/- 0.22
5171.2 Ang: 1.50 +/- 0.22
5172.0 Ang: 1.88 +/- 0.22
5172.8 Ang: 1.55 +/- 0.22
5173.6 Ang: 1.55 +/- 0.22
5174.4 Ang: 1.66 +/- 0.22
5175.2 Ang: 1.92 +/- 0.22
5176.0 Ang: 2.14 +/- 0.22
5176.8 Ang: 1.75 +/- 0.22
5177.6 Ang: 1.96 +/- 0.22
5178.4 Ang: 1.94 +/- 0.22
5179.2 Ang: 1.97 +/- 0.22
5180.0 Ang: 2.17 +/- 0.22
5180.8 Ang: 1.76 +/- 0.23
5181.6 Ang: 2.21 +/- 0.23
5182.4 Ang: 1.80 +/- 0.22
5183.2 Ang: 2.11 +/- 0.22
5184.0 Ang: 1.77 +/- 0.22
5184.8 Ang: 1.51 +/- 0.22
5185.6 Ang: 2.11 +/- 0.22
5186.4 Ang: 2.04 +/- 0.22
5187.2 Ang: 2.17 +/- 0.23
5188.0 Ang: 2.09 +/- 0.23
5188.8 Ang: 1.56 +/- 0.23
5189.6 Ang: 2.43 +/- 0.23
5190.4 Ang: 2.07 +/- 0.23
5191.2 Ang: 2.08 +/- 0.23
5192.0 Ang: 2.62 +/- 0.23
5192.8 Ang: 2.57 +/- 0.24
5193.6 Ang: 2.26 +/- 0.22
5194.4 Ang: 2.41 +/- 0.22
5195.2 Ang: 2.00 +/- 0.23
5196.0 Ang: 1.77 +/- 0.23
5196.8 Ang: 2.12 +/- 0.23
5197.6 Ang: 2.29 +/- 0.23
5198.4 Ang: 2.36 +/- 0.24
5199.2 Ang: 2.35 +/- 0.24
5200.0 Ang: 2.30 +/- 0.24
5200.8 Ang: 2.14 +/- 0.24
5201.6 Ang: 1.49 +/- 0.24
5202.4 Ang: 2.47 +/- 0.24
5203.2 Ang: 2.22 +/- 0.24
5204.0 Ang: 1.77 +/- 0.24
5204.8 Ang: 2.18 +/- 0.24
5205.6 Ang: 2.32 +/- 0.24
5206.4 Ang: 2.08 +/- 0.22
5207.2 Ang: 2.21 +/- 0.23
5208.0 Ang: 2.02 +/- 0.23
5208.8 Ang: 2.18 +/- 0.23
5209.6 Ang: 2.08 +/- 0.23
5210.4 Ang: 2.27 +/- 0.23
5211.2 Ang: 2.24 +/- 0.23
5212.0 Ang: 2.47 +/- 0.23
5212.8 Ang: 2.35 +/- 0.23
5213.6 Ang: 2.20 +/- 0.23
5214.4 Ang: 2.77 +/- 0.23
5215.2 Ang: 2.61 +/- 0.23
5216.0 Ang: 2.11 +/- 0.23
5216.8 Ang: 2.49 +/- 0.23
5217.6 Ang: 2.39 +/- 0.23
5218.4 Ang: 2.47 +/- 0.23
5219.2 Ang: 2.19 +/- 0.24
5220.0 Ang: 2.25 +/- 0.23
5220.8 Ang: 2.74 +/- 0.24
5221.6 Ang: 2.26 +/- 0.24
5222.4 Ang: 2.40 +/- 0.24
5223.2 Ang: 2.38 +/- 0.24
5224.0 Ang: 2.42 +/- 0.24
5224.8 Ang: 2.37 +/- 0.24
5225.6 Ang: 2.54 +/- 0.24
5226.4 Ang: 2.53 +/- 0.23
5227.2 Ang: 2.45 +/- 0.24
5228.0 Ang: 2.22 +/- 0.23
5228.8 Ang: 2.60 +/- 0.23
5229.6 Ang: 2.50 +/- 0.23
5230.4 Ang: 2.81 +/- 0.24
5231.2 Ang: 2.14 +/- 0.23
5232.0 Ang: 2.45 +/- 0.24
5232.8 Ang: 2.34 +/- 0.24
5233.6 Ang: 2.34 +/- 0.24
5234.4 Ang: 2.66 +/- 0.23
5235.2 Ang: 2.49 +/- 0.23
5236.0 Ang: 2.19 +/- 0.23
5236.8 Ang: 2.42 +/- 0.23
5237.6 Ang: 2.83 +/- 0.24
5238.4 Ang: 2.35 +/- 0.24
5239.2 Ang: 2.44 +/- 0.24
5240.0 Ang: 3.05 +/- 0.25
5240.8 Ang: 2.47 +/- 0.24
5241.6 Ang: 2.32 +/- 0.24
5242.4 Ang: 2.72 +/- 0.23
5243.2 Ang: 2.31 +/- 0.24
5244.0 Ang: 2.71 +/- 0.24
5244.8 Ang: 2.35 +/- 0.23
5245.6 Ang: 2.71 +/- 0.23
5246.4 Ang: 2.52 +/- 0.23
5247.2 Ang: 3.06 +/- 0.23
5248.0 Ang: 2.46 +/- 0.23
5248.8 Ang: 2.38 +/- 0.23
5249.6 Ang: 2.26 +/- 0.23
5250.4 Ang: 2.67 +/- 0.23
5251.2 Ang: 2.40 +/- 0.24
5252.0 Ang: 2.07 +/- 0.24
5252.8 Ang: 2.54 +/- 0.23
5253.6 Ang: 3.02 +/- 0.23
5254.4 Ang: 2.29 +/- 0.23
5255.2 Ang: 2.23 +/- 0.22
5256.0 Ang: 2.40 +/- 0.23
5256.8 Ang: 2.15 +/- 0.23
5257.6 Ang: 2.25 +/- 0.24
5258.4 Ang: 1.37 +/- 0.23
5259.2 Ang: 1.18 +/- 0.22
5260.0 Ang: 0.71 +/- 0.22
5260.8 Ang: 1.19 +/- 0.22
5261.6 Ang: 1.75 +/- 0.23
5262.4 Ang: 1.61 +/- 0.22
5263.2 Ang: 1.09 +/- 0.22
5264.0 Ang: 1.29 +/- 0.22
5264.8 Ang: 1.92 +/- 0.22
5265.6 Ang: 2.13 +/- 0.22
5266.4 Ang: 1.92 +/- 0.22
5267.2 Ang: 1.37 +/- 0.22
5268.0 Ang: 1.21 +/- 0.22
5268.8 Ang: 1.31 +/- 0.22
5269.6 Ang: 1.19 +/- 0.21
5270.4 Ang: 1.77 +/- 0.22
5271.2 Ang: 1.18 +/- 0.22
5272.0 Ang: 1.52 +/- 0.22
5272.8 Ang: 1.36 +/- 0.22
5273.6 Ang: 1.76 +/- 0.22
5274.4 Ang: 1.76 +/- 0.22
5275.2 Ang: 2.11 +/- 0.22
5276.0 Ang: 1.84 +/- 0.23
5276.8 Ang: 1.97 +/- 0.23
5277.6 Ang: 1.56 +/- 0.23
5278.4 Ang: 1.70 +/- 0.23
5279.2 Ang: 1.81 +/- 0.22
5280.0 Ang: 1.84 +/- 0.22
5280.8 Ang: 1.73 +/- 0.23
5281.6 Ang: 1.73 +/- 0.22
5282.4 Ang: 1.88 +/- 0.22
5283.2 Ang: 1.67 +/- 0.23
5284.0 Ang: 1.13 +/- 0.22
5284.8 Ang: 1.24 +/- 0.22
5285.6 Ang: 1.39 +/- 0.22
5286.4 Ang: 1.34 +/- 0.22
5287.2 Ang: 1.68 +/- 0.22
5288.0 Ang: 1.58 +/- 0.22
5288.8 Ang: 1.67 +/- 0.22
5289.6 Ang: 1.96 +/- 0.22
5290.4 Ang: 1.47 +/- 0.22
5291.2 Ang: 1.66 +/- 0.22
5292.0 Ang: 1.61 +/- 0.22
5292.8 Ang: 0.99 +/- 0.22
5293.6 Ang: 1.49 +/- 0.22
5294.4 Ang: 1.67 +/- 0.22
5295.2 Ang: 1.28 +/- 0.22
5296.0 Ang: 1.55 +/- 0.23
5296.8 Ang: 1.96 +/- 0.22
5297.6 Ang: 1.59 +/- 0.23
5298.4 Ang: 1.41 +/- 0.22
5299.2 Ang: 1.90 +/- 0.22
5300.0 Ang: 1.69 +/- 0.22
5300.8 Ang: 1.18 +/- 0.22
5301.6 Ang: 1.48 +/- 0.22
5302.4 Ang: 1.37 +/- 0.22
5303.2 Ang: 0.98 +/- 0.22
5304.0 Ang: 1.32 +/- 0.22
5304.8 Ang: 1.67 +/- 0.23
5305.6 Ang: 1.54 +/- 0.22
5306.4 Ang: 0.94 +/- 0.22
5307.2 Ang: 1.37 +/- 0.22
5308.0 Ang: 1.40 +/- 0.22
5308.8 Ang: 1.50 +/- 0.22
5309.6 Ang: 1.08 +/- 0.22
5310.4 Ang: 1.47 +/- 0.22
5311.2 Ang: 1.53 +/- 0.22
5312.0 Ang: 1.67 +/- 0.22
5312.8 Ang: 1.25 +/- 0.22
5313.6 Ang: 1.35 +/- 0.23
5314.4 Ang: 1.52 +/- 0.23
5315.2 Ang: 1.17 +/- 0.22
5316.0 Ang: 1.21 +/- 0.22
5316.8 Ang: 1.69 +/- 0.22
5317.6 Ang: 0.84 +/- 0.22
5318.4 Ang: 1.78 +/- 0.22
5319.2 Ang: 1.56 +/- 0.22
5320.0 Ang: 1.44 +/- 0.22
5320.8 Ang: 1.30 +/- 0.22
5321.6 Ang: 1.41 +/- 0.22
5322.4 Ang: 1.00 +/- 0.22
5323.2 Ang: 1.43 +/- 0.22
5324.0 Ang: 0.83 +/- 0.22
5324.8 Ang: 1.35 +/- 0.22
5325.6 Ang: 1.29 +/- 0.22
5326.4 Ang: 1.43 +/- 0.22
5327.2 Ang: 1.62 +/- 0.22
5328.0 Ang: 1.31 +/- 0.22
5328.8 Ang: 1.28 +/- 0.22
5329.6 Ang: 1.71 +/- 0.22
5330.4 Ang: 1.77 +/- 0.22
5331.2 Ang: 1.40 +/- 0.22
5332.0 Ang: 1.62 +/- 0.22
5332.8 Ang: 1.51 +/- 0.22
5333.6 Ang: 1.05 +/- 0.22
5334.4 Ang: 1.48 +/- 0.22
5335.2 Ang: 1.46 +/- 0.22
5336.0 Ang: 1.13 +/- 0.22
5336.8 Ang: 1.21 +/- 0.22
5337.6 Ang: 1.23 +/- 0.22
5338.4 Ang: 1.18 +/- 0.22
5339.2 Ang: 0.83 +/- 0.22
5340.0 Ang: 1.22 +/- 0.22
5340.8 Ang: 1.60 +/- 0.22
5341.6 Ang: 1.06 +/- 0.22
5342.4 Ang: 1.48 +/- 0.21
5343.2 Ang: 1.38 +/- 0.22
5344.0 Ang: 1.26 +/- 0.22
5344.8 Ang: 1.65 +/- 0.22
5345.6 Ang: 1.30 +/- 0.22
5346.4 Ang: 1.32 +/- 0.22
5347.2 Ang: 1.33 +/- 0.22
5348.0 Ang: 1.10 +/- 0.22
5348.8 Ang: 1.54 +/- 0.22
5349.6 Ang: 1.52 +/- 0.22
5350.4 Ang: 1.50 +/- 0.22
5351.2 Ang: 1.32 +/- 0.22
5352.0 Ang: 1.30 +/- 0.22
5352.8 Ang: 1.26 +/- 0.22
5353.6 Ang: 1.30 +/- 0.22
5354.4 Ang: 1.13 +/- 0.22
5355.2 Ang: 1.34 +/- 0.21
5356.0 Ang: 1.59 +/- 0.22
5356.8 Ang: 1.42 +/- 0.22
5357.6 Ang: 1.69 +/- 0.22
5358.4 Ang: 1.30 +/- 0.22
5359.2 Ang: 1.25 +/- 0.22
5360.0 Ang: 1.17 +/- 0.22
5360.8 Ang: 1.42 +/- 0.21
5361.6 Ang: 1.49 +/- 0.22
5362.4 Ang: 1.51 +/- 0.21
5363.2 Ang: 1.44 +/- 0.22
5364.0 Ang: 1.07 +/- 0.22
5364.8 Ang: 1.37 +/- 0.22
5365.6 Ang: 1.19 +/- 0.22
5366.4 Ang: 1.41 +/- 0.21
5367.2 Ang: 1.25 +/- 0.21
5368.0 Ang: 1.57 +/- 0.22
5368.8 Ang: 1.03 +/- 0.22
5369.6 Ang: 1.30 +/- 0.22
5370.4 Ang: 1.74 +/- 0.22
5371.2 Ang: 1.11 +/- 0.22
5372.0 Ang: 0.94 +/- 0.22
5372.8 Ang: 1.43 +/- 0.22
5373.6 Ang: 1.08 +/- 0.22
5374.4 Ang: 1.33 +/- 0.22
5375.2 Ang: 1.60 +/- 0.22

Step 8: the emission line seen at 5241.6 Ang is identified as C IV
